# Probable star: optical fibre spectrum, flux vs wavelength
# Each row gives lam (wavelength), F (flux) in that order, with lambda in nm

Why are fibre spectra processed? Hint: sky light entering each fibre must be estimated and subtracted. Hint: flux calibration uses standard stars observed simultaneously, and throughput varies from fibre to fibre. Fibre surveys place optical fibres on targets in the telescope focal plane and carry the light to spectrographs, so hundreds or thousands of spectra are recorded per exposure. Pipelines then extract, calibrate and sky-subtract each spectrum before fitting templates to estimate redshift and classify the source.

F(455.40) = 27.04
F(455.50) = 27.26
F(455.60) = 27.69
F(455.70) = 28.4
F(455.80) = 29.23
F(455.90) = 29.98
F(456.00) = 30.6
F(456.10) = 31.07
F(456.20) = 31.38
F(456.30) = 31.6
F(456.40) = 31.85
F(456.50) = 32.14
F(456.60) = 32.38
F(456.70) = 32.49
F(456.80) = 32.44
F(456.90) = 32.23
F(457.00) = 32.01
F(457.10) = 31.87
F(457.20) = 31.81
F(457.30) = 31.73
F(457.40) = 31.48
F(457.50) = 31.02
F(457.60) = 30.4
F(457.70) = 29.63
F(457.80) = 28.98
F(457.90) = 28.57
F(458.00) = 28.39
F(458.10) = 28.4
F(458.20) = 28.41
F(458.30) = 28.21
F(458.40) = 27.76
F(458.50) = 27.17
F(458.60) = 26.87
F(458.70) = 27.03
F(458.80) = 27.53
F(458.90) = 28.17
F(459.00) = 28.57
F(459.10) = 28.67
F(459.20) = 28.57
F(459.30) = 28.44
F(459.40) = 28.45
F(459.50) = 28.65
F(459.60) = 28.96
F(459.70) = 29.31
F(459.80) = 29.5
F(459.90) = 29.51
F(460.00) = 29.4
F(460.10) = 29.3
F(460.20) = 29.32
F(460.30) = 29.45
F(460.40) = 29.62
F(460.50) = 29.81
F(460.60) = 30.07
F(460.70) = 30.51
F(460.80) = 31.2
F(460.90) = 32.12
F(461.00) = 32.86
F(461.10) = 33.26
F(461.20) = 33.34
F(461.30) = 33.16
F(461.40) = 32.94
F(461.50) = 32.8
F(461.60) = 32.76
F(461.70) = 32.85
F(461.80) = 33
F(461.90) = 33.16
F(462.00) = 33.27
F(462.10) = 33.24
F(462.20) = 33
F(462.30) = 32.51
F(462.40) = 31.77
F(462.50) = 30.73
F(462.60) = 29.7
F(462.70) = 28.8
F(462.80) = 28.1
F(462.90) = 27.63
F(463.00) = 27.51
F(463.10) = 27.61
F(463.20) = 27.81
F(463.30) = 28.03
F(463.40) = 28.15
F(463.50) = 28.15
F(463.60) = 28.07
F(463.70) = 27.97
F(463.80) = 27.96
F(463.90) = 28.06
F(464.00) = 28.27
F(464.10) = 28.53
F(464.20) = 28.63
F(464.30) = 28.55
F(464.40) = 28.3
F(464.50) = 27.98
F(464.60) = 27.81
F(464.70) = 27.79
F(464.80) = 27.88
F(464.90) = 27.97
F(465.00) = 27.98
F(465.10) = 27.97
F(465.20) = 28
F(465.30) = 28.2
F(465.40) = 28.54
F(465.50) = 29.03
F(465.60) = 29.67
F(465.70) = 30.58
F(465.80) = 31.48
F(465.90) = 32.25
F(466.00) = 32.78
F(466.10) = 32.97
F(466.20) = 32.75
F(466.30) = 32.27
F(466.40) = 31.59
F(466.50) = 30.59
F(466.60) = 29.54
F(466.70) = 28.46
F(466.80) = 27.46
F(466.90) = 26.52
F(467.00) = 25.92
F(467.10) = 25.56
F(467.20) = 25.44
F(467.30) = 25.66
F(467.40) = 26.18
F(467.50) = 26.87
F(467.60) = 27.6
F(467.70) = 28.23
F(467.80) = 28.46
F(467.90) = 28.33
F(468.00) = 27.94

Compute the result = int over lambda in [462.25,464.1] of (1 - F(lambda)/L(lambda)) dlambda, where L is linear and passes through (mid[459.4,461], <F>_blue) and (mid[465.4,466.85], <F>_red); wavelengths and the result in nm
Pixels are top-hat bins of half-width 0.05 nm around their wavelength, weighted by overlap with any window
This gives 0.10 nm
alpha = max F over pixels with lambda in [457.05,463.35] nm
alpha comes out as 33.34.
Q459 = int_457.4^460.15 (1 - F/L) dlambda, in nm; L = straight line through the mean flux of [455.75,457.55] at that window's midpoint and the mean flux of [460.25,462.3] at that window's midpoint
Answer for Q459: 0.27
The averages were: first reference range 31.5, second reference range 32.1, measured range 28.7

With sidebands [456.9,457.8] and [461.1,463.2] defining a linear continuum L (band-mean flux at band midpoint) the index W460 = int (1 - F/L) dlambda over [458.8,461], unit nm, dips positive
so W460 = 0.13 nm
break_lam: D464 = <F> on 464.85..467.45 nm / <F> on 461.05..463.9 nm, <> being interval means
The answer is 1.0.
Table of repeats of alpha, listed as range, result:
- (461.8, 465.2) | 33.27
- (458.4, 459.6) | 28.96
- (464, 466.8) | 32.97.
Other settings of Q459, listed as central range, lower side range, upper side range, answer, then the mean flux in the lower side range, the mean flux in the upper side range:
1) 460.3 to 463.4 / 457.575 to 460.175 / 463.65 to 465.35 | -0.30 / 28.6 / 28.1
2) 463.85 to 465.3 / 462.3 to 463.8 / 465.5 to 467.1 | 0.06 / 28.7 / 30.1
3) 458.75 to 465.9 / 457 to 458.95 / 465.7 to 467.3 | -0.07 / 29.2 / 29.6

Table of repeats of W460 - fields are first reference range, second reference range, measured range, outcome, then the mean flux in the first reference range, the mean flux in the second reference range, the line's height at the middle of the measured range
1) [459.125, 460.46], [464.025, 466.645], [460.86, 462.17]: -0.17 nm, 29.1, 29.6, 29.3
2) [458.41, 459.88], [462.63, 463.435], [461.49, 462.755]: -0.18 nm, 28.3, 28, 28.1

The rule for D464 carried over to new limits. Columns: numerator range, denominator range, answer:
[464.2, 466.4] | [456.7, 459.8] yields 1.01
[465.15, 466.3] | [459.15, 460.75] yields 1.05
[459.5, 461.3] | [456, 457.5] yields 0.96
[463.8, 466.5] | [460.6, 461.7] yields 0.91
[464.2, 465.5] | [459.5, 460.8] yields 0.95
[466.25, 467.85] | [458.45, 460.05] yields 0.98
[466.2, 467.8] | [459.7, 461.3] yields 0.91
